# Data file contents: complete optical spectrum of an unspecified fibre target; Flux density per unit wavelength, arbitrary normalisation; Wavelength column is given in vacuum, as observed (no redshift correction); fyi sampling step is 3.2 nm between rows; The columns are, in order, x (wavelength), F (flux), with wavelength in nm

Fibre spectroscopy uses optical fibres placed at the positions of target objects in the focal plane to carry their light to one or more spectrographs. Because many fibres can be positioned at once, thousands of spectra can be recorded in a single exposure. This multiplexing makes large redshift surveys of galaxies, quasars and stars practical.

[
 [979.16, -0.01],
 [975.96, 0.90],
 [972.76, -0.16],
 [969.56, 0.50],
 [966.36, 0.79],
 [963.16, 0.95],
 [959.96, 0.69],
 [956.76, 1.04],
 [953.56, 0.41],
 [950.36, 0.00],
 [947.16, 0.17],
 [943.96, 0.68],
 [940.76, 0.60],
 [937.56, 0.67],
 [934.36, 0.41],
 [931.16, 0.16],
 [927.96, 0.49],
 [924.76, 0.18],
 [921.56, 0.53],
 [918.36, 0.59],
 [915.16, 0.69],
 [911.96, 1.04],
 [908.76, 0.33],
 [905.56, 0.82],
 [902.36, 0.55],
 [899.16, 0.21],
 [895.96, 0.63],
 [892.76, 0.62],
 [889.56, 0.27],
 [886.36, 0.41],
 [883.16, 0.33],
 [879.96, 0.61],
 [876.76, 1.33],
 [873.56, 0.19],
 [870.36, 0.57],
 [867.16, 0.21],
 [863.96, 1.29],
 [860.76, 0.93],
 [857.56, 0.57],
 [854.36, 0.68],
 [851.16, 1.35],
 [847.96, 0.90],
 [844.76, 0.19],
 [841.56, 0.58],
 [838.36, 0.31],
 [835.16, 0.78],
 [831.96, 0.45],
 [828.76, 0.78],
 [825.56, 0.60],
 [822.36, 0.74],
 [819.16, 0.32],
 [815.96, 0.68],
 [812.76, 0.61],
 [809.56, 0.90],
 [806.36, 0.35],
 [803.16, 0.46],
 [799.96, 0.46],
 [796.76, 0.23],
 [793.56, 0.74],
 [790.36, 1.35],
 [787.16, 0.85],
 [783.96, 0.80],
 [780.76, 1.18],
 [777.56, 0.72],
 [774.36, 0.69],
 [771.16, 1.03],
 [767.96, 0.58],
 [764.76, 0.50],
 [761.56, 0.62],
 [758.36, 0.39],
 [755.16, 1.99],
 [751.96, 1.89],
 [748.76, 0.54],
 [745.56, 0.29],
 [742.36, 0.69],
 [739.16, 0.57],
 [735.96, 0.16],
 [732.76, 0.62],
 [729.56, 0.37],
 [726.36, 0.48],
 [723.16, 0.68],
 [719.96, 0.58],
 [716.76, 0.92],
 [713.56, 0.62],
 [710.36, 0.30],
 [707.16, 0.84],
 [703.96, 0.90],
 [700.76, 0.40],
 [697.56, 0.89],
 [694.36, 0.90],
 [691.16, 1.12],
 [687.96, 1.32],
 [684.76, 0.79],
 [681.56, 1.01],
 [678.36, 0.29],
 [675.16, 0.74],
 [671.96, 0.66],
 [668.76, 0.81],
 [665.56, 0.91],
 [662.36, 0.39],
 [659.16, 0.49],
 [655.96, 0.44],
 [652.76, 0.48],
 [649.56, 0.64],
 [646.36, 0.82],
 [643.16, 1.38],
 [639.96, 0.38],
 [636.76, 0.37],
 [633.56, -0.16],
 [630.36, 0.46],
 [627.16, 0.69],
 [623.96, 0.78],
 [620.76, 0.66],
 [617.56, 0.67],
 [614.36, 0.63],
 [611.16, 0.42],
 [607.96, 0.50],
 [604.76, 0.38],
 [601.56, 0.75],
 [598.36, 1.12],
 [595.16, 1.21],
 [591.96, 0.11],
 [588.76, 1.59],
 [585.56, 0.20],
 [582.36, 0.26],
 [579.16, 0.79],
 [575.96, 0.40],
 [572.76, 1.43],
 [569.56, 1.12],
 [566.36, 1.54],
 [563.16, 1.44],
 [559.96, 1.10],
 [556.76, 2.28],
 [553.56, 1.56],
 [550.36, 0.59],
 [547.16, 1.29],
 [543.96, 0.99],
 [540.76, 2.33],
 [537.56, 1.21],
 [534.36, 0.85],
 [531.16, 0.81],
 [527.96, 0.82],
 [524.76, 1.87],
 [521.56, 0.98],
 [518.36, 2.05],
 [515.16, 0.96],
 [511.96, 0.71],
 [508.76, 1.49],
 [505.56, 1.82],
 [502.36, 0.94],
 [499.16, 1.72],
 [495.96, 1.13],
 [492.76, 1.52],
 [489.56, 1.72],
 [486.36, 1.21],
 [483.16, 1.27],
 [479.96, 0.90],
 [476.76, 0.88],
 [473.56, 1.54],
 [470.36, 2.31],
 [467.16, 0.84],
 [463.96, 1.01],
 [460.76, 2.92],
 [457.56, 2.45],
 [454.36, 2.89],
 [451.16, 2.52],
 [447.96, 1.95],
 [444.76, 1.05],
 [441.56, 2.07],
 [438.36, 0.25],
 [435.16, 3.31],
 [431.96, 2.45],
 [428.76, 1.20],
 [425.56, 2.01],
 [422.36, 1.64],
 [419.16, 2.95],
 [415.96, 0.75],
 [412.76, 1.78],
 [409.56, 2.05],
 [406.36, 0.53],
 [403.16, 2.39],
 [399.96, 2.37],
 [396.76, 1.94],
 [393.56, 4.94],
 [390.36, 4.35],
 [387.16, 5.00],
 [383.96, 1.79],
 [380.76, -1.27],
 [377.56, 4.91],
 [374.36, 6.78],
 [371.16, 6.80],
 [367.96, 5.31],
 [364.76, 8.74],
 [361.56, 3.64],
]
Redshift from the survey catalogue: 1.02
